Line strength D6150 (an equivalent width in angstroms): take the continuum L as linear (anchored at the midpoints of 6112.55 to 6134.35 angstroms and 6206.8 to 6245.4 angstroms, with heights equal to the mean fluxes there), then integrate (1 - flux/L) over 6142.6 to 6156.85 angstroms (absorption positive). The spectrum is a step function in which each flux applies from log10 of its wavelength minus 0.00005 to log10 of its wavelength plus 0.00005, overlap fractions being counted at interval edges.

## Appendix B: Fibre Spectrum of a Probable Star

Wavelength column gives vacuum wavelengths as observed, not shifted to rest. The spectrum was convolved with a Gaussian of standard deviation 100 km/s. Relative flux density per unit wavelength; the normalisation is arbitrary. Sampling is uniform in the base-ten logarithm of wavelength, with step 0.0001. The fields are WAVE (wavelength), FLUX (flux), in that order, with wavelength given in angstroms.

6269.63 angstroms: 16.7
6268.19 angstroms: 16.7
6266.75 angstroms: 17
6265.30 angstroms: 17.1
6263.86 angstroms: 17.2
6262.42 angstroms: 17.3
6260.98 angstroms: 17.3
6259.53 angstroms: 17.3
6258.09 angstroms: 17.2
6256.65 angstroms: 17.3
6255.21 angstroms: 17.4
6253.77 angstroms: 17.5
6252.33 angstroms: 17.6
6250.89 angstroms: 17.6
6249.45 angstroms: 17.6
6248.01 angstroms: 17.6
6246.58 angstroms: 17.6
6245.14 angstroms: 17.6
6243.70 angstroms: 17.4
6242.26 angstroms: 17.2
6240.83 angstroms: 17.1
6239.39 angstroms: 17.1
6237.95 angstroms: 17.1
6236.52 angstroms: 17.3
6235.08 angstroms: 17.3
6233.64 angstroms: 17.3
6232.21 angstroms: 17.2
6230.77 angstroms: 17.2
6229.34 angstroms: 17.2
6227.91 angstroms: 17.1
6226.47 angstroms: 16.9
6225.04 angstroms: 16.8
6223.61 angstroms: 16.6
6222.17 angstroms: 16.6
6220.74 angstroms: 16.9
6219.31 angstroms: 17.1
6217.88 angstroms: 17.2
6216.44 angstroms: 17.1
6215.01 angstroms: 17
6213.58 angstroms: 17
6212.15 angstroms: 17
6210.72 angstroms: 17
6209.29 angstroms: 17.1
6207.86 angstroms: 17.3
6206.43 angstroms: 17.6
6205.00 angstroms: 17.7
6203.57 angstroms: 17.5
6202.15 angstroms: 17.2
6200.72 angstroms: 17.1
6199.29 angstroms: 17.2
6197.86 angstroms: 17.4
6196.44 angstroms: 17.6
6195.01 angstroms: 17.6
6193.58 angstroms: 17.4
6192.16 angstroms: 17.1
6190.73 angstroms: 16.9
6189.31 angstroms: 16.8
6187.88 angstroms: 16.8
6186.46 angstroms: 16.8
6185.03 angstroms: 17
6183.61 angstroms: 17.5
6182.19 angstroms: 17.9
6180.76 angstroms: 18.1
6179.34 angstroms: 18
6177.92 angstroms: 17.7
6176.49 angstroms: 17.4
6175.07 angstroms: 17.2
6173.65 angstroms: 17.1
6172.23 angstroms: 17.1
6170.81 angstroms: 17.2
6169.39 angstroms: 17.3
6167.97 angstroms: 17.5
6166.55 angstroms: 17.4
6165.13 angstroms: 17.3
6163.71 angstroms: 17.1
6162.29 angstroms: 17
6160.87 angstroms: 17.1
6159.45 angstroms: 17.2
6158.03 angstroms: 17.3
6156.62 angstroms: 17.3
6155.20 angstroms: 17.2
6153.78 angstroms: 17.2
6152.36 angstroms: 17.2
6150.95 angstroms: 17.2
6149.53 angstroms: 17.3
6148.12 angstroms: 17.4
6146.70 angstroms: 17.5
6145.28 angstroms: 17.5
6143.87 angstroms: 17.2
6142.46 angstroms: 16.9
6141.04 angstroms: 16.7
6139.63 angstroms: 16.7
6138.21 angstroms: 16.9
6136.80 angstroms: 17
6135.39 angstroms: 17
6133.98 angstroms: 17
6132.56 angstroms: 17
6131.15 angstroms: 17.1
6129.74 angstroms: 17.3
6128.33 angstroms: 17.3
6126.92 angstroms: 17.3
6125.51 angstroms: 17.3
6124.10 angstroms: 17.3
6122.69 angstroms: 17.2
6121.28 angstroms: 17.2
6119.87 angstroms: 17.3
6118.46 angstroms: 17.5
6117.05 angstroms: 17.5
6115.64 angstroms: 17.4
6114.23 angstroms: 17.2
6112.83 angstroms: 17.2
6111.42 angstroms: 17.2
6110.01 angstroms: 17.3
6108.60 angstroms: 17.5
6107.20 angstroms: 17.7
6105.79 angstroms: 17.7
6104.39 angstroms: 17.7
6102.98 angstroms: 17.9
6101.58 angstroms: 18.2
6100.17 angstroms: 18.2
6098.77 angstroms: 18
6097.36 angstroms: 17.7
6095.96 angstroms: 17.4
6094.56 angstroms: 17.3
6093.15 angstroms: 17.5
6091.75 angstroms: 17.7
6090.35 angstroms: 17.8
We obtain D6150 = -0.1 angstroms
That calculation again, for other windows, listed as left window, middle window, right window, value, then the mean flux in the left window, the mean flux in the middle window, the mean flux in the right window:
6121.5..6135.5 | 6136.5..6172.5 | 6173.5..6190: 0.19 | 17.2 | 17.2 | 17.4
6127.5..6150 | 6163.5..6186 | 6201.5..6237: -0.40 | 17.1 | 17.4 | 17.1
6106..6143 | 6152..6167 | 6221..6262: 0.00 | 17.2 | 17.2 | 17.2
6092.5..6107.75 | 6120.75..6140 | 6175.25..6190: 0.54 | 17.8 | 17.1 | 17.4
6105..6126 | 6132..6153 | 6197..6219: 0.28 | 17.4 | 17.1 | 17.2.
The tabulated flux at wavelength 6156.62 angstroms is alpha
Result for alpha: 17.3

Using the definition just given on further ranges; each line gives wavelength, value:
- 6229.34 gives 17.2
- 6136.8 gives 17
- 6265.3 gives 17.1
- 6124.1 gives 17.3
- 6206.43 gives 17.6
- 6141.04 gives 16.7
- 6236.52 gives 17.3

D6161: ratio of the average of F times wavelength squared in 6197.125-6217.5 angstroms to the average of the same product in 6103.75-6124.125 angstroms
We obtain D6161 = 1.02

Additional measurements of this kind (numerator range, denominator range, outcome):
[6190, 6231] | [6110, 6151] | 1.02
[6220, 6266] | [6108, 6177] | 1.03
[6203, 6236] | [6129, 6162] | 1.02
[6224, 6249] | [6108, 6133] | 1.04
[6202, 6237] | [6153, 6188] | 1.00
